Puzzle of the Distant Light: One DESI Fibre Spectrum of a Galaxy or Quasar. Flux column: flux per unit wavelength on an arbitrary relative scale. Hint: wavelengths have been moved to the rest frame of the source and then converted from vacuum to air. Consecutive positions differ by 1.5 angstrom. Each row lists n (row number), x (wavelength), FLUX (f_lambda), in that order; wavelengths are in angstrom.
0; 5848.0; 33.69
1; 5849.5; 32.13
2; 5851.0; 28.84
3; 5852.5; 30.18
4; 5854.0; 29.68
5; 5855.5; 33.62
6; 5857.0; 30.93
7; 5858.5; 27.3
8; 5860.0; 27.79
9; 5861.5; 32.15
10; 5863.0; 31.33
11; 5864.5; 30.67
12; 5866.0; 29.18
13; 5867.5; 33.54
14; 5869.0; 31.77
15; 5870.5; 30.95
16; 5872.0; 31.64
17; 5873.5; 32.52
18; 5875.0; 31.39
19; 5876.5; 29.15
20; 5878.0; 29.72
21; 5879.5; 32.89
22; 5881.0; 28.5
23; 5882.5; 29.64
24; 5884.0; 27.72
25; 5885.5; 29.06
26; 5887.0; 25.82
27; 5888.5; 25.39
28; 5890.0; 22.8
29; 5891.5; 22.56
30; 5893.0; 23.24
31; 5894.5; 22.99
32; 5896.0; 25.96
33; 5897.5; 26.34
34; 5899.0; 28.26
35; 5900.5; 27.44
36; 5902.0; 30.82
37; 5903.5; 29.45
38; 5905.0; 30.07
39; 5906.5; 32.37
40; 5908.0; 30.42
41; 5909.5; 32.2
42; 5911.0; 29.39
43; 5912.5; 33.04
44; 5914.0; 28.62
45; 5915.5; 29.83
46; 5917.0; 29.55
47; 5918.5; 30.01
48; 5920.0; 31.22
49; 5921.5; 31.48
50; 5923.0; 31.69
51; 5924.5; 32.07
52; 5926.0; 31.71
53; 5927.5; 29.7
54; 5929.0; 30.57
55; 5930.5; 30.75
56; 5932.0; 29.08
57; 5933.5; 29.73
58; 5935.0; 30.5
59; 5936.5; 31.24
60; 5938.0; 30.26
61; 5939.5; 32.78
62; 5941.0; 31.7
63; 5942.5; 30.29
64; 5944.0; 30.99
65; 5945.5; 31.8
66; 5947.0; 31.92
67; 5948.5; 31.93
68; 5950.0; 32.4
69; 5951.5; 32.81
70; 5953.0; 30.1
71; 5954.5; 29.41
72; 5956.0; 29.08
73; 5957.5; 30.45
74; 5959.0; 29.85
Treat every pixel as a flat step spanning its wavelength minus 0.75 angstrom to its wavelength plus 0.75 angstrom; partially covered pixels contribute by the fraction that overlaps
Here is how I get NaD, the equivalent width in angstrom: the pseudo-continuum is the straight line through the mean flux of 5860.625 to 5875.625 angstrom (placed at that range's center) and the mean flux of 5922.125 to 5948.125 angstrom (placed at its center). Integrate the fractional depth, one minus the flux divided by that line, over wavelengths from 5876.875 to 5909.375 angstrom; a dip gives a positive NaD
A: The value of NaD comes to 3.6 angstrom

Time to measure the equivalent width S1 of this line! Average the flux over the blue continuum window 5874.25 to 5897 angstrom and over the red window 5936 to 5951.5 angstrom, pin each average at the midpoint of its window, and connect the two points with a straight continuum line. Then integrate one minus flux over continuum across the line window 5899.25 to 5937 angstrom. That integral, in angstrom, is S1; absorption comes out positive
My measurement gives -1.1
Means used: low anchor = 27.1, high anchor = 31.6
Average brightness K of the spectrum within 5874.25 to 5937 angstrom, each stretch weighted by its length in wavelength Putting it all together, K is 29.1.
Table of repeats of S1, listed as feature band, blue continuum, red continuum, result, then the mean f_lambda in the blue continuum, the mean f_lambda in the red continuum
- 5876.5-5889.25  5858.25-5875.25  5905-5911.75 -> 0.96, 30.9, 31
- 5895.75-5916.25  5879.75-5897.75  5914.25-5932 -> -0.96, 26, 30.6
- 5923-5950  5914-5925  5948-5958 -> -0.26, 30.7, 30.9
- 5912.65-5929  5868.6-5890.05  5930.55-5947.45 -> -0.12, 29.4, 30.9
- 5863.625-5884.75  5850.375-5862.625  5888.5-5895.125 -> -3.21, 30.1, 23.2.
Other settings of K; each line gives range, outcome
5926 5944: 30.7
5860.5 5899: 28.7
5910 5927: 30.8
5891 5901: 25.3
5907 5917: 30.6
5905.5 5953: 31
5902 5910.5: 30.9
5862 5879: 31.1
